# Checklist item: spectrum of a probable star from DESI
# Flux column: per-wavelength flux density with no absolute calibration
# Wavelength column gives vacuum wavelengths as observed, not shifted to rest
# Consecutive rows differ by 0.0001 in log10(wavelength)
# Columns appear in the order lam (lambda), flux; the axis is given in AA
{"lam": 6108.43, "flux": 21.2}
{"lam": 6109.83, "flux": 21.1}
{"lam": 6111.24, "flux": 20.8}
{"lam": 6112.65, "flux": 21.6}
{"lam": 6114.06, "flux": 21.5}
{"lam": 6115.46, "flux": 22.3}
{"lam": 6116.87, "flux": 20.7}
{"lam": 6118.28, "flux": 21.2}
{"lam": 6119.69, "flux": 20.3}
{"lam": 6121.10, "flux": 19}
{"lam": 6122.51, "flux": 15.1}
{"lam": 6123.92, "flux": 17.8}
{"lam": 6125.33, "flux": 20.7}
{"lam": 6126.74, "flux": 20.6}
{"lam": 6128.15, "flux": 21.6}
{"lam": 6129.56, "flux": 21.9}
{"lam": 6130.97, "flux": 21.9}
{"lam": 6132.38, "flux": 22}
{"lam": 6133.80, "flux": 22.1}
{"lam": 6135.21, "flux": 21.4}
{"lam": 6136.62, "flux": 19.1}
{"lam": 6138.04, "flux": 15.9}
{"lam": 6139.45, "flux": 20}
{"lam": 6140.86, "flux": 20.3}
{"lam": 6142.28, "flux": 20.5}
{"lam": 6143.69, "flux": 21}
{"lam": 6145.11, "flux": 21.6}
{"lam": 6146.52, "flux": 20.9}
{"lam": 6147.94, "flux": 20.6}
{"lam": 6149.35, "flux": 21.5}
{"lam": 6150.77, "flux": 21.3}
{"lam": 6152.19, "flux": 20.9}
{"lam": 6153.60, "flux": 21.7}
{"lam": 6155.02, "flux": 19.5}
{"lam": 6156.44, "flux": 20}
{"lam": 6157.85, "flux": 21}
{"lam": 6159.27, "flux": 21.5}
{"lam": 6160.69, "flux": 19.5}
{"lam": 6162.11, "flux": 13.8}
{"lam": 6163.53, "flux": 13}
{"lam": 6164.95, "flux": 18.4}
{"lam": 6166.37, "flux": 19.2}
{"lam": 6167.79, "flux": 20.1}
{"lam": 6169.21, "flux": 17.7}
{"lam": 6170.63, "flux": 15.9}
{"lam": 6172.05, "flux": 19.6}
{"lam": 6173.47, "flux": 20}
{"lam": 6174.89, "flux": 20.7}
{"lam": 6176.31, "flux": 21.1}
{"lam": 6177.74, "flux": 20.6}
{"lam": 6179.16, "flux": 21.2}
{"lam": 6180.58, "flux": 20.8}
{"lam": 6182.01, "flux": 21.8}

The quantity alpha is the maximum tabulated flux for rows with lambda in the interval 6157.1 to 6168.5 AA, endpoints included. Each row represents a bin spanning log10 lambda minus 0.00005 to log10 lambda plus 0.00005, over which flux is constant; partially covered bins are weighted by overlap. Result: 21.5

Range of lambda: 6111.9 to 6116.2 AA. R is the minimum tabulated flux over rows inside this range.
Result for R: 21.5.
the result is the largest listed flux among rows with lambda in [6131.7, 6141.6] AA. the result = 22.1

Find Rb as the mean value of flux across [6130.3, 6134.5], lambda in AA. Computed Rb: 22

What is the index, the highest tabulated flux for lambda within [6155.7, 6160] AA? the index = 21.5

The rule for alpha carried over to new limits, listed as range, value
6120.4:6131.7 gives 21.9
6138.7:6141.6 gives 20.3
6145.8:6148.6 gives 20.9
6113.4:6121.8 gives 22.3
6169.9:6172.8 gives 19.6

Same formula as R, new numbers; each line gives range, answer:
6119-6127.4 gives 15.1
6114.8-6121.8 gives 19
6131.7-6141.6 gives 15.9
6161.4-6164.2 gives 13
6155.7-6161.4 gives 19.5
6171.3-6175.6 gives 19.6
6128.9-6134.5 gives 21.9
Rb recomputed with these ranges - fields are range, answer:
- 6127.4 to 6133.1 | 21.8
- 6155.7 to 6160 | 20.8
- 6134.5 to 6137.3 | 20.3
